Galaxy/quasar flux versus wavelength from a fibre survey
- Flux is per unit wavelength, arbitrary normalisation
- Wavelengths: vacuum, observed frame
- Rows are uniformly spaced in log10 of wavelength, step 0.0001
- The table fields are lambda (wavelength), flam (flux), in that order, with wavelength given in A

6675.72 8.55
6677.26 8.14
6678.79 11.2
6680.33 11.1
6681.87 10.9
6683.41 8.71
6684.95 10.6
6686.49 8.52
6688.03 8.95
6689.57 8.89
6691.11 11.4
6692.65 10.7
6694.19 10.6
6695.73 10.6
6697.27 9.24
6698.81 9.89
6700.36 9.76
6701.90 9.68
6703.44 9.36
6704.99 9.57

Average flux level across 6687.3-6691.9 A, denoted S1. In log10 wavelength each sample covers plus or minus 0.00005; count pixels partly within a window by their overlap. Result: 9.76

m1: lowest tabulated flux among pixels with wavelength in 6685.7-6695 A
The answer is 8.52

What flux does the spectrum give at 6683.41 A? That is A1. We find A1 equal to 8.71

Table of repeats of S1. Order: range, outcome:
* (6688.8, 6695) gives 10.4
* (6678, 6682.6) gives 11.1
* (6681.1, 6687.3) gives 9.67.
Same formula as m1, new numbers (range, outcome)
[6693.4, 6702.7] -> 9.24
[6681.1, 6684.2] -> 8.71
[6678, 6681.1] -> 11.1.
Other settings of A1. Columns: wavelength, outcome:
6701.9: 9.68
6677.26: 8.14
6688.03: 8.95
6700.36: 9.76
